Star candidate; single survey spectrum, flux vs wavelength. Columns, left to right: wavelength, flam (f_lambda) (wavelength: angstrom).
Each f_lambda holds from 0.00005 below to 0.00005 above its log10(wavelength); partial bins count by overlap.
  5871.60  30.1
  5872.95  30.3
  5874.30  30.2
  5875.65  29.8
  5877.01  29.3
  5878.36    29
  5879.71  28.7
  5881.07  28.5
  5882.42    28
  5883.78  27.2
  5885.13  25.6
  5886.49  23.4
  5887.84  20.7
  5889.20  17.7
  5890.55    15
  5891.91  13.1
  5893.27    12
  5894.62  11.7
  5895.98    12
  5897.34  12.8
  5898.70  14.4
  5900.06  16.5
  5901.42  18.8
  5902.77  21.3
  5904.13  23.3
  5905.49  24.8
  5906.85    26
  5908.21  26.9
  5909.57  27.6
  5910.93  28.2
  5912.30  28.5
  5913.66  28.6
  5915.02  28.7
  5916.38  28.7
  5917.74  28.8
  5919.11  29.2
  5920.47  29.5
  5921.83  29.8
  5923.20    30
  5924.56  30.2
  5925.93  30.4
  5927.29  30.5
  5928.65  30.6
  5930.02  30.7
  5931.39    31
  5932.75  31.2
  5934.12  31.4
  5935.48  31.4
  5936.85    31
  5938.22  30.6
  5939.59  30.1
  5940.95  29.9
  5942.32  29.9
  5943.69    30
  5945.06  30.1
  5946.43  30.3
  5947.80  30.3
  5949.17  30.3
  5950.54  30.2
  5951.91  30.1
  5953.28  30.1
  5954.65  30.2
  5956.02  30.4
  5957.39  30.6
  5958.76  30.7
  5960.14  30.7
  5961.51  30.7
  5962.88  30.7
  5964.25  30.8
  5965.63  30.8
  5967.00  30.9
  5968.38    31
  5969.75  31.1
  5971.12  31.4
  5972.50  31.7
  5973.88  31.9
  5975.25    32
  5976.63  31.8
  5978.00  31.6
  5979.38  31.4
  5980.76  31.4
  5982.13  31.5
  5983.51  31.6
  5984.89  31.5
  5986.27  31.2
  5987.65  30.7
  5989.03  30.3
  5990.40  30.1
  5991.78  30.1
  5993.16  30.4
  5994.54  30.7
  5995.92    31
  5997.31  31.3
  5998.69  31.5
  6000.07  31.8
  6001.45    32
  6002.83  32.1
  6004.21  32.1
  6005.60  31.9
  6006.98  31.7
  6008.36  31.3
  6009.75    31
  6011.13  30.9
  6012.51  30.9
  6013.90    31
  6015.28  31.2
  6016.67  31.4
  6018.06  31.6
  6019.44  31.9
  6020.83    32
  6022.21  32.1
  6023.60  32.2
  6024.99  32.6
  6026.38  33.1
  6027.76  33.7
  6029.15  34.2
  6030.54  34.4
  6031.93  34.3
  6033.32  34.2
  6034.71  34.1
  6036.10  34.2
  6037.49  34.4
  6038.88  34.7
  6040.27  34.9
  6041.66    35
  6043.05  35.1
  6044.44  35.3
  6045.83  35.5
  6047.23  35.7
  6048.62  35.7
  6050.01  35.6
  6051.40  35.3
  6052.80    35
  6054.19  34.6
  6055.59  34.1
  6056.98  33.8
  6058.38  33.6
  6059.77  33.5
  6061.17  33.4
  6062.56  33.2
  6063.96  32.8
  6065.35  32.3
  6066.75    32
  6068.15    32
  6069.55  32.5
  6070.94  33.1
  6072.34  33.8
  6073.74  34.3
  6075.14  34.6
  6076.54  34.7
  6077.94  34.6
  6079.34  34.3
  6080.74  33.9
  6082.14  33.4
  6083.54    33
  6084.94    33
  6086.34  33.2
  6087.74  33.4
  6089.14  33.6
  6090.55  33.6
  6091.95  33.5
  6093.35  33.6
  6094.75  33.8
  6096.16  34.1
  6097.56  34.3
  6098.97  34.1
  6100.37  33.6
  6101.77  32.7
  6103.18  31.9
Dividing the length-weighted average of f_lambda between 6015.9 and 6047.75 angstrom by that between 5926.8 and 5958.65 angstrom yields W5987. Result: 1.1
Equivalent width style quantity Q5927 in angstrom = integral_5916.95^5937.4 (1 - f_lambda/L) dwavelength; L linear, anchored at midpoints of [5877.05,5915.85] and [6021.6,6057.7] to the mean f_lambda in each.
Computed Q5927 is -4.5 angstrom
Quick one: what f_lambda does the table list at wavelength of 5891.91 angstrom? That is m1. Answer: 13.1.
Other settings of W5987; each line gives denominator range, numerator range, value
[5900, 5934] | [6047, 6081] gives 1.22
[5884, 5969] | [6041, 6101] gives 1.27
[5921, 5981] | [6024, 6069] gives 1.11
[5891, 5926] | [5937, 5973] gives 1.31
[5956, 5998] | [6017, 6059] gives 1.10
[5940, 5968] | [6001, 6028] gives 1.05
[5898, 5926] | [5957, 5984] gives 1.20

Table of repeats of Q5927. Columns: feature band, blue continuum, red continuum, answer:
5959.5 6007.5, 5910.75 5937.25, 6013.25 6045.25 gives 1.0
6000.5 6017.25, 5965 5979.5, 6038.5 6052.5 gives 0.9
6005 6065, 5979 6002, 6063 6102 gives -2.2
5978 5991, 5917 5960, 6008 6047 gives 0.3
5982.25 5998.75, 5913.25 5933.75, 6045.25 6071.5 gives 0.5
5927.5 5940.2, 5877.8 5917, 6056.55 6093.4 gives -3.2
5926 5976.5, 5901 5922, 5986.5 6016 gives -3.5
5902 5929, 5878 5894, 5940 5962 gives -2.2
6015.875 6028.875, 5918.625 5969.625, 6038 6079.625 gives 0.3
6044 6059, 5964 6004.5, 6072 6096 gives -0.9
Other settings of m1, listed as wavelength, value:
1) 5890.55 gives 15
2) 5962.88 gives 30.7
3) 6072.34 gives 33.8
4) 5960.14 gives 30.7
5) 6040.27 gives 34.9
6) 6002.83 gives 32.1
